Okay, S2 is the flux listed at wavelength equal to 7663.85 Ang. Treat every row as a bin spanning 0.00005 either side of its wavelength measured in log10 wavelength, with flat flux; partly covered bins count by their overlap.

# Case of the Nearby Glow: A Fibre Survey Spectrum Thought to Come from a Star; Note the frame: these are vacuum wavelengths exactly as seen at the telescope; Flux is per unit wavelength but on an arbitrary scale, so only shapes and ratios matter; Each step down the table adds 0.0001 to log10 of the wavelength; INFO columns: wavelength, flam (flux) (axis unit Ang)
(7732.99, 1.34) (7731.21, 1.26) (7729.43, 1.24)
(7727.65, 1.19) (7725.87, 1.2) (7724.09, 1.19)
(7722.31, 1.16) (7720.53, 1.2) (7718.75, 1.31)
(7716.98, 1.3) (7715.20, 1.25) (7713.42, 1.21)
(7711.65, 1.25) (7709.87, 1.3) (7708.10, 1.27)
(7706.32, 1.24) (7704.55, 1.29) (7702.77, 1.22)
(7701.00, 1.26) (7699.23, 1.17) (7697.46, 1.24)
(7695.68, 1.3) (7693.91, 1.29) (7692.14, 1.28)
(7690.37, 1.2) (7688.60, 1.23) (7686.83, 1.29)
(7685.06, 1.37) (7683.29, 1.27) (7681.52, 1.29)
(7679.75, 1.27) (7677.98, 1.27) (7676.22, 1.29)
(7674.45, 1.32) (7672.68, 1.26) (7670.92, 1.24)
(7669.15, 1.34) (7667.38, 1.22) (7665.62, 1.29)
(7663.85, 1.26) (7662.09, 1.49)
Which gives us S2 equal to 1.26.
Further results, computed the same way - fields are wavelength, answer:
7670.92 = 1.24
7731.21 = 1.26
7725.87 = 1.2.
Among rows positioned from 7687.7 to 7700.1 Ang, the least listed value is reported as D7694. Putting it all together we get 1.17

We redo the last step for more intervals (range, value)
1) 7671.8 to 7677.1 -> 1.26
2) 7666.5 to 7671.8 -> 1.22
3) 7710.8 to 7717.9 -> 1.21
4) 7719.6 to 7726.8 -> 1.16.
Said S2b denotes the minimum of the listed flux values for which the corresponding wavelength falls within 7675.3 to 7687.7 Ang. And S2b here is 1.27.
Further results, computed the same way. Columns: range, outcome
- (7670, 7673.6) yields 1.24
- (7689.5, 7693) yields 1.2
